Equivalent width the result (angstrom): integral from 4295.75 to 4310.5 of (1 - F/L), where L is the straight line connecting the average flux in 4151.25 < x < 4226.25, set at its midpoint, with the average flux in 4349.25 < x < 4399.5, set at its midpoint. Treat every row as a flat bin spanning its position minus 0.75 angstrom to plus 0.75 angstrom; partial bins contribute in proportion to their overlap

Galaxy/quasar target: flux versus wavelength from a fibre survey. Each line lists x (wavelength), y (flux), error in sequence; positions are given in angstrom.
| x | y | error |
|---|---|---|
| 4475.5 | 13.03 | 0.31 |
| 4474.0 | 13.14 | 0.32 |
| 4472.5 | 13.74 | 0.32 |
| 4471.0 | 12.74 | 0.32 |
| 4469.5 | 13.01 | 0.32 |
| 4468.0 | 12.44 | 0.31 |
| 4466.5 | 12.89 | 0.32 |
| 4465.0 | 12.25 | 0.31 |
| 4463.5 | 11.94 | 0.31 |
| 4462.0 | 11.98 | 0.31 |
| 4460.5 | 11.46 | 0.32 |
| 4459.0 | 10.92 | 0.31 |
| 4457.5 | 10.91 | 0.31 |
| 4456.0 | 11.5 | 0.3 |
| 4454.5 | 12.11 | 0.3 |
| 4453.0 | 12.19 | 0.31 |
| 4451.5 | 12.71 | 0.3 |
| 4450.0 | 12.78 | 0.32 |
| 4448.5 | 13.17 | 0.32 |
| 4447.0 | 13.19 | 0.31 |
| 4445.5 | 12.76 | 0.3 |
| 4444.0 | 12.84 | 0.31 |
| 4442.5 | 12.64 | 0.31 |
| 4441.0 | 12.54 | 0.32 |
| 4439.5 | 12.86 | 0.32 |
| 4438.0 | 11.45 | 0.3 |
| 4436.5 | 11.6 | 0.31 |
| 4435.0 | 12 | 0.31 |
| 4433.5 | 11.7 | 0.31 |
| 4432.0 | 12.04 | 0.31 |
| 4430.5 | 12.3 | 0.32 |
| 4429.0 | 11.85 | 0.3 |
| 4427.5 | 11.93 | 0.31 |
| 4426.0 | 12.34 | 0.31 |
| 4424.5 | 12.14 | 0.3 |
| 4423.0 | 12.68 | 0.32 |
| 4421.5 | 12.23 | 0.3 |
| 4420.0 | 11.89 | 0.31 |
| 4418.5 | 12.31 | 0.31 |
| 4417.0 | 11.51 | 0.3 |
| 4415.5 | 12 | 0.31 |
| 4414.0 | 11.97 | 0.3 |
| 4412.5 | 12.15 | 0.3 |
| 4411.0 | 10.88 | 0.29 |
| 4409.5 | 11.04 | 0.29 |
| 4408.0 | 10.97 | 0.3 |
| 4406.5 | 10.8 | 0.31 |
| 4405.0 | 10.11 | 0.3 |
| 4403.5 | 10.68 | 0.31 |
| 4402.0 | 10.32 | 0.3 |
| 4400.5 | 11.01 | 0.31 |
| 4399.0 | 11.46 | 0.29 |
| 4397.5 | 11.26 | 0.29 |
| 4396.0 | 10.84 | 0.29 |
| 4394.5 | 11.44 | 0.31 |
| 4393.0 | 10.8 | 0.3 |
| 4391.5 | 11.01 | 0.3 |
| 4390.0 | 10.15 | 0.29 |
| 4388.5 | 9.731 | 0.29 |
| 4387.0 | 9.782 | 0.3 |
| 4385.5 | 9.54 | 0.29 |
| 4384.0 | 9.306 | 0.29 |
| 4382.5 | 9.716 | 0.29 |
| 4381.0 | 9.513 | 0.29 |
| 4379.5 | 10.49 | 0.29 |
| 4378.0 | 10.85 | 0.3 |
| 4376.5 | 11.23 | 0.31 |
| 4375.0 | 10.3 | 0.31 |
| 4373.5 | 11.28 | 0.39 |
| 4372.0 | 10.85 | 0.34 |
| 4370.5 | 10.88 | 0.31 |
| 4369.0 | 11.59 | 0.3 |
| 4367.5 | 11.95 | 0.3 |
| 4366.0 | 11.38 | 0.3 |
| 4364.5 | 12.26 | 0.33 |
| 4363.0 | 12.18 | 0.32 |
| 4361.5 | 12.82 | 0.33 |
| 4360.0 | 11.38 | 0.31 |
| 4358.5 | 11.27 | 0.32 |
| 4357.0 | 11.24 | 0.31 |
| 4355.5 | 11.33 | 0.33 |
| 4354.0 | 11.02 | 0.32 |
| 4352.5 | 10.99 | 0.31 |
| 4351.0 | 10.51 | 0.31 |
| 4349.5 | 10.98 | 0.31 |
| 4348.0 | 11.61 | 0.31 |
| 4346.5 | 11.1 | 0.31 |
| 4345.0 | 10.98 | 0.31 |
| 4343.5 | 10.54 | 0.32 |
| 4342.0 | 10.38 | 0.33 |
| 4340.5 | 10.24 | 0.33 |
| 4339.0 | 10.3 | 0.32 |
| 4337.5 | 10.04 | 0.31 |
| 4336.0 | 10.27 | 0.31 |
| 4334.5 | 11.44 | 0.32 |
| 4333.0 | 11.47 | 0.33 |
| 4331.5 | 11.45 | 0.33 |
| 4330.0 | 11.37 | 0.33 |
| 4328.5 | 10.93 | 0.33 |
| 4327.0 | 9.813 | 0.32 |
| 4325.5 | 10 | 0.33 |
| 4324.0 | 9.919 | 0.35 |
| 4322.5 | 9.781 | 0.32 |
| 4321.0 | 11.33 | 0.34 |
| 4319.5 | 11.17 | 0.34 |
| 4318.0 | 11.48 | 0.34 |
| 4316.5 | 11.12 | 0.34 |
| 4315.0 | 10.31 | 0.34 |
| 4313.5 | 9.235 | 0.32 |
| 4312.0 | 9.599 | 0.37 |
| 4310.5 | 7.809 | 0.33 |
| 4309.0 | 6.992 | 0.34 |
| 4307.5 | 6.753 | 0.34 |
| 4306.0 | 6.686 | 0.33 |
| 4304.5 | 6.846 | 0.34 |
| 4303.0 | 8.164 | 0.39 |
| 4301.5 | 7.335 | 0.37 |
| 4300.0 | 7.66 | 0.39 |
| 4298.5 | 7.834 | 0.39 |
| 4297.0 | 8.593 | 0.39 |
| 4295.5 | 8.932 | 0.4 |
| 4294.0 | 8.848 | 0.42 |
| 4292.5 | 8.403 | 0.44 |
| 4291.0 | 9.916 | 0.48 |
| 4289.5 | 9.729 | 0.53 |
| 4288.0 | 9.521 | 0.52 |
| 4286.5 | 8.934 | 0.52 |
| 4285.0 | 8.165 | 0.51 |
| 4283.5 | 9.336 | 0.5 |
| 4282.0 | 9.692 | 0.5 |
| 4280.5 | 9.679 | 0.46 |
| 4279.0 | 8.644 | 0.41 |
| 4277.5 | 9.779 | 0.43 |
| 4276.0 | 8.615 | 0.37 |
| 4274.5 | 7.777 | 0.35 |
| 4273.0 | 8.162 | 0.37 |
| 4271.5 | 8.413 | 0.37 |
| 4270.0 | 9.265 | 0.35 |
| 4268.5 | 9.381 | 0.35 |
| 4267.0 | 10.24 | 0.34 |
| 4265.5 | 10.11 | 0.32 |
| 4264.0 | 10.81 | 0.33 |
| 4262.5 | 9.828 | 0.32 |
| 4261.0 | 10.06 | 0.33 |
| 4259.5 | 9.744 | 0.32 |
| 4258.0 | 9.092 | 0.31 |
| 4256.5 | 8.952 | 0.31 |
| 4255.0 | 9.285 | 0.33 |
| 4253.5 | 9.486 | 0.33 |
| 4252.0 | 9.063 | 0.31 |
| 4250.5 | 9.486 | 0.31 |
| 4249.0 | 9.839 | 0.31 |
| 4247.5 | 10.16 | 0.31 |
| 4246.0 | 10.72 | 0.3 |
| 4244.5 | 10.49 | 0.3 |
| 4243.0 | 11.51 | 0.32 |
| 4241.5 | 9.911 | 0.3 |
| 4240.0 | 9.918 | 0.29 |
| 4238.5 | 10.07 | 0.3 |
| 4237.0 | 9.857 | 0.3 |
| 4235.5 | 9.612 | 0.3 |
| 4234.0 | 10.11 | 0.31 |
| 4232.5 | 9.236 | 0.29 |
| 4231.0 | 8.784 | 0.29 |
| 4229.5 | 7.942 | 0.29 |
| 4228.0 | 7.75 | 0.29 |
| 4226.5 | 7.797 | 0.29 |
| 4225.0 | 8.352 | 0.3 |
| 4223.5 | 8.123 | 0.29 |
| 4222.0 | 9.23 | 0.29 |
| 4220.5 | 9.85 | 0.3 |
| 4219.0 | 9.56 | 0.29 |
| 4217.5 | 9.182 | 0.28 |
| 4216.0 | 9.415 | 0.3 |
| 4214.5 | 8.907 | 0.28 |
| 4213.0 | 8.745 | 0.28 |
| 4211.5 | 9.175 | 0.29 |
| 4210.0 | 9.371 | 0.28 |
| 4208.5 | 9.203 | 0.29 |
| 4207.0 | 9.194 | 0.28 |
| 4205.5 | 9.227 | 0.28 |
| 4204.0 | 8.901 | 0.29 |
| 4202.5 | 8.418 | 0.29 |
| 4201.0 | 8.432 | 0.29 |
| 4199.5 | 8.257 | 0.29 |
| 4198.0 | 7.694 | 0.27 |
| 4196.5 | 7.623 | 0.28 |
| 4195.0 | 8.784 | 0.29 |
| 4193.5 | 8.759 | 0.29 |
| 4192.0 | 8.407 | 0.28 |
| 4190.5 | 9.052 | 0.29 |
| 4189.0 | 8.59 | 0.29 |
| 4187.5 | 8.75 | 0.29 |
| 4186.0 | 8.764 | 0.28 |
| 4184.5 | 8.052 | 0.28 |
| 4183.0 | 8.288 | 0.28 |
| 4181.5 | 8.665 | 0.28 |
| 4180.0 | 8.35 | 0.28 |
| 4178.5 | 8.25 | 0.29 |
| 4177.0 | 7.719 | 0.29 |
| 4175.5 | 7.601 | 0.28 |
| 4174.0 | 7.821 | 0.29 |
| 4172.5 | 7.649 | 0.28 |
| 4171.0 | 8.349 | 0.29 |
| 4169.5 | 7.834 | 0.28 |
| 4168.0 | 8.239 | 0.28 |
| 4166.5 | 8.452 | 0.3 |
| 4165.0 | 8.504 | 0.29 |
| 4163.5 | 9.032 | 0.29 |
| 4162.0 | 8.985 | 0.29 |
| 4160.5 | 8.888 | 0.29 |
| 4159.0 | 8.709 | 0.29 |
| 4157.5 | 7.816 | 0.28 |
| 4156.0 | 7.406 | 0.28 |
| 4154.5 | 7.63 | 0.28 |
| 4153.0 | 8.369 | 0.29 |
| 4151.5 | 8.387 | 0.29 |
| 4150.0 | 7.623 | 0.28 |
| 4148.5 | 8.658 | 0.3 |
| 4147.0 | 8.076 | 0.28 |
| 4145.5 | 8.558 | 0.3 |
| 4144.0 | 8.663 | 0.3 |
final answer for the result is 3.7 angstrom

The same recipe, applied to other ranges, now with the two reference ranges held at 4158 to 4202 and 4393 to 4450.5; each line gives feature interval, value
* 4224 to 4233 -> 0.8 angstrom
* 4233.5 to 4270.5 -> -2.0 angstrom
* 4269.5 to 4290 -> 1.7 angstrom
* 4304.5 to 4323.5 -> 1.9 angstrom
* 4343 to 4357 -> -0.3 angstrom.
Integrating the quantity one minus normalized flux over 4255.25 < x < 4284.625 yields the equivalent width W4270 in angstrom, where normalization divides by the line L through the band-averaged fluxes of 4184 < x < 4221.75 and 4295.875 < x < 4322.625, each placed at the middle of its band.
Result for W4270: -1.7 angstrom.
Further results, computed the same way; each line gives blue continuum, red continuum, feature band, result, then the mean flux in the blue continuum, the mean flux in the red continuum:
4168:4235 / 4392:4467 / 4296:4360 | 2.7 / 8.59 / 11.8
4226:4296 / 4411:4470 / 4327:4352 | -0.5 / 9.39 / 12.2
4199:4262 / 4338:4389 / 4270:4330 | 6.4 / 9.3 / 10.9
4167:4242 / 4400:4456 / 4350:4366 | -0.8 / 8.71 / 11.9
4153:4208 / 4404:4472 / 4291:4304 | 2.3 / 8.37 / 12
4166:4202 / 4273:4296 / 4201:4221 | -1.5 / 8.27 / 9.04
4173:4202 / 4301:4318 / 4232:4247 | -3.2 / 8.3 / 8.41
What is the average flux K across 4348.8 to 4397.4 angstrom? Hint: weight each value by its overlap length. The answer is 10.9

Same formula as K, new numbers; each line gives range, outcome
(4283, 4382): 10.1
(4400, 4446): 11.8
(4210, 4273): 9.43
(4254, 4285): 9.32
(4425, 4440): 12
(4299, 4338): 9.56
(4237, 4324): 9.29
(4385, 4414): 10.8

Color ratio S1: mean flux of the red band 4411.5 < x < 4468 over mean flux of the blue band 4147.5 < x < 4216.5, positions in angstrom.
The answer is 1.44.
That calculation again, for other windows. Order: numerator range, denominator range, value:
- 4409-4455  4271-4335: 1.32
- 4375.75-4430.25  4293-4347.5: 1.15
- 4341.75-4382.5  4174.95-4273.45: 1.22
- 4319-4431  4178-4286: 1.21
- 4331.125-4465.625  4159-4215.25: 1.34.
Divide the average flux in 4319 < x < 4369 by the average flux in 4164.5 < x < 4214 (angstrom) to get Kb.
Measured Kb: 1.30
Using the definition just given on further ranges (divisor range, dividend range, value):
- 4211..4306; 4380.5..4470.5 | 1.27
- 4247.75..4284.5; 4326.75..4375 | 1.19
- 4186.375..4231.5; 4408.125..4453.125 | 1.40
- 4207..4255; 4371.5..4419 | 1.15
